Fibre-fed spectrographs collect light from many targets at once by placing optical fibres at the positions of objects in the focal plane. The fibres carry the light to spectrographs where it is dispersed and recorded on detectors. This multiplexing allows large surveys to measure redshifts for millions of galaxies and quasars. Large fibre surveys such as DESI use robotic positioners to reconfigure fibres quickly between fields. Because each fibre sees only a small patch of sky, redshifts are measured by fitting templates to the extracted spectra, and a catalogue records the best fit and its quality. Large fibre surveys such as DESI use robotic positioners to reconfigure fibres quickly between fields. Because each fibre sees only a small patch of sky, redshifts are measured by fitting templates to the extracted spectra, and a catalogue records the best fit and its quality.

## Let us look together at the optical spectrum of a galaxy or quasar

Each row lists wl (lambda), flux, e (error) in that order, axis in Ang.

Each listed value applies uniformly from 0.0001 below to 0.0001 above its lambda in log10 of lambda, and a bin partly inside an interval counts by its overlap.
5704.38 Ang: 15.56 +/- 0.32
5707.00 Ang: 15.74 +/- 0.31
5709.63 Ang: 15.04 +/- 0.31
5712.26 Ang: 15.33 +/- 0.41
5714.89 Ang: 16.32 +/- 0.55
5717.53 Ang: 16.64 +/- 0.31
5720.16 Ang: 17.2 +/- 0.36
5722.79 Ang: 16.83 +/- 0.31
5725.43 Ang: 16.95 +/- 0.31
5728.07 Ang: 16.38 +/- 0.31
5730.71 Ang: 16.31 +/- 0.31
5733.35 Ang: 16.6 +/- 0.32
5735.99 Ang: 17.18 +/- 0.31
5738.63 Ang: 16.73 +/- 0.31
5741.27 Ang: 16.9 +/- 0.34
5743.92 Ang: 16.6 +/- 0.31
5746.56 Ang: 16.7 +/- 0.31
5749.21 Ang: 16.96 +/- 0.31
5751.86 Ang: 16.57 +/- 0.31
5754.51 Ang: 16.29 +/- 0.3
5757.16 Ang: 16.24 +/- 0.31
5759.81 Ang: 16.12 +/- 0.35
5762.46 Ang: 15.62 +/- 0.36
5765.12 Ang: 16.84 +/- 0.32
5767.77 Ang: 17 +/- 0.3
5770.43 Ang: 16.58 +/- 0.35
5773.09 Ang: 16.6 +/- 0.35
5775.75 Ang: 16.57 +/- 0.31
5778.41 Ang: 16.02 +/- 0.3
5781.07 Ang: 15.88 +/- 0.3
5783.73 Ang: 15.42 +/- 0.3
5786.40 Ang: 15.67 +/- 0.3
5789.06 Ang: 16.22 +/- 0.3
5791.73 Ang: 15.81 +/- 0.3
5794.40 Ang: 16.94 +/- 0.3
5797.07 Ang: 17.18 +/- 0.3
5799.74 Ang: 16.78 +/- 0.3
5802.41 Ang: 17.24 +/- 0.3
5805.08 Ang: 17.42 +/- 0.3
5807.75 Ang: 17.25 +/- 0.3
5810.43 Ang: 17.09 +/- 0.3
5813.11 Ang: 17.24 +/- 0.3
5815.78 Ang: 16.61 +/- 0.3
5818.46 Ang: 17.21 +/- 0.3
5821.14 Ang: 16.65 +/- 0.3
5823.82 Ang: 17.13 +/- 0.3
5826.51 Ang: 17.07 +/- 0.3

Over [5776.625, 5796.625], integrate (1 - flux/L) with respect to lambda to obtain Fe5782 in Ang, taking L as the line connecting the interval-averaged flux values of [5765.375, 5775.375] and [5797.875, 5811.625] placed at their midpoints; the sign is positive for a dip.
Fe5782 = 1.0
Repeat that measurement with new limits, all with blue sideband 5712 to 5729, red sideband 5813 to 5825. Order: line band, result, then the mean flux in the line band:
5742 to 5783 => 0.8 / 16.4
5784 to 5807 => 0.3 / 16.6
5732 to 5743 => -0.1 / 16.8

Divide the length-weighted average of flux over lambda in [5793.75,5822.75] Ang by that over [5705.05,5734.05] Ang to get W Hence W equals 1.05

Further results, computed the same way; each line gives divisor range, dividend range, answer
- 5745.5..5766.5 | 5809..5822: 1.03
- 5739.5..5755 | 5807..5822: 1.02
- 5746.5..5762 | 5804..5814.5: 1.05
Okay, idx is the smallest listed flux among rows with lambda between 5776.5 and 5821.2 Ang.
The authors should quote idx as 15.42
